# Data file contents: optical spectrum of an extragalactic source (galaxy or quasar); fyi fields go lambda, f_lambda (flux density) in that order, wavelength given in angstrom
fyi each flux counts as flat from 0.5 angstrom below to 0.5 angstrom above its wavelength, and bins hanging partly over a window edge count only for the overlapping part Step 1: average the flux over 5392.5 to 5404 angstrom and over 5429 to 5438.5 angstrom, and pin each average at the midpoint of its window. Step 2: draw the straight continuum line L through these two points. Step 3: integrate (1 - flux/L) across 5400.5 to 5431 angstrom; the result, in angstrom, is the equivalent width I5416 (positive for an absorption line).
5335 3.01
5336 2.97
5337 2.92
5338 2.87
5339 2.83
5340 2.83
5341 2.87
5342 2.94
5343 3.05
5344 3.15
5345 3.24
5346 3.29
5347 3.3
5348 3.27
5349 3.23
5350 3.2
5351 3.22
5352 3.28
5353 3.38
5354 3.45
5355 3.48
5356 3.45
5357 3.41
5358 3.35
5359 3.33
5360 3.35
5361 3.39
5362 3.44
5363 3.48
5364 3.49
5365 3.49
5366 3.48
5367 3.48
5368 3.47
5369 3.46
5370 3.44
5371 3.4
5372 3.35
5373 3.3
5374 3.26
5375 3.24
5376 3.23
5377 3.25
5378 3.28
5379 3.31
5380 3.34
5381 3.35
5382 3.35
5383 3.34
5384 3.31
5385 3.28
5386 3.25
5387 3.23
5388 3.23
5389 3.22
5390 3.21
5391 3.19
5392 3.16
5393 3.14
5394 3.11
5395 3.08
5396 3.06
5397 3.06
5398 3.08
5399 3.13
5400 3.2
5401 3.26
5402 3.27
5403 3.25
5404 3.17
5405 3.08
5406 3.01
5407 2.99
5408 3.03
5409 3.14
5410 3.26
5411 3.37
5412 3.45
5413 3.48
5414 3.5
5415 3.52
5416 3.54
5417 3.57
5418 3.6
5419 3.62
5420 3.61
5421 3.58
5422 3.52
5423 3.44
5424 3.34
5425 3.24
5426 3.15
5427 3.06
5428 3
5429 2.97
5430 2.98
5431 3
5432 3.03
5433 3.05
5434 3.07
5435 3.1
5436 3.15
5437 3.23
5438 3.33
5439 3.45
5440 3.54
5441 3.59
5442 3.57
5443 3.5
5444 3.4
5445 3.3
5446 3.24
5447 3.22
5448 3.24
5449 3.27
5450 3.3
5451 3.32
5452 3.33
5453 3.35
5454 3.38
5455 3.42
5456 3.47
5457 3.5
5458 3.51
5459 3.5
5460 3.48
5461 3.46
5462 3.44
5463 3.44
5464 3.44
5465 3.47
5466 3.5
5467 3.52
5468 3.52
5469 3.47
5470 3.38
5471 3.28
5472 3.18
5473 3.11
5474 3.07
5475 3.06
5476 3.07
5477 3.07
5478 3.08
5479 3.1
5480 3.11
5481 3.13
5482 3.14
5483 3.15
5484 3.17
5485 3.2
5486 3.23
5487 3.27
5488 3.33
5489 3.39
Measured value -1.7 angstrom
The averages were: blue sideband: 3.15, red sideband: 3.1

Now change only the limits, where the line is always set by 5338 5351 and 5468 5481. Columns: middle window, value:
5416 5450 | -1.7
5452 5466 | -1.2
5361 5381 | -1.7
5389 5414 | -0.4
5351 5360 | -0.8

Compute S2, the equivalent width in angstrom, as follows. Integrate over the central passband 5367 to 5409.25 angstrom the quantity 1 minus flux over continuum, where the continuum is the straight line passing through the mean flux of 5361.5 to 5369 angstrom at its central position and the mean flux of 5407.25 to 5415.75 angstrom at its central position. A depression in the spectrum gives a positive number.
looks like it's 2.2 angstrom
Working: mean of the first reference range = 3.47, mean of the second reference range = 3.34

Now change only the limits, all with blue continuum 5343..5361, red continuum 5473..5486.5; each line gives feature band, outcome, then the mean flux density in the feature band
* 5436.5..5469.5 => -2.7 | 3.42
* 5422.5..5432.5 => 0.2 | 3.12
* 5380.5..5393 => 0.0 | 3.26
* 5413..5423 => -1.1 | 3.55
